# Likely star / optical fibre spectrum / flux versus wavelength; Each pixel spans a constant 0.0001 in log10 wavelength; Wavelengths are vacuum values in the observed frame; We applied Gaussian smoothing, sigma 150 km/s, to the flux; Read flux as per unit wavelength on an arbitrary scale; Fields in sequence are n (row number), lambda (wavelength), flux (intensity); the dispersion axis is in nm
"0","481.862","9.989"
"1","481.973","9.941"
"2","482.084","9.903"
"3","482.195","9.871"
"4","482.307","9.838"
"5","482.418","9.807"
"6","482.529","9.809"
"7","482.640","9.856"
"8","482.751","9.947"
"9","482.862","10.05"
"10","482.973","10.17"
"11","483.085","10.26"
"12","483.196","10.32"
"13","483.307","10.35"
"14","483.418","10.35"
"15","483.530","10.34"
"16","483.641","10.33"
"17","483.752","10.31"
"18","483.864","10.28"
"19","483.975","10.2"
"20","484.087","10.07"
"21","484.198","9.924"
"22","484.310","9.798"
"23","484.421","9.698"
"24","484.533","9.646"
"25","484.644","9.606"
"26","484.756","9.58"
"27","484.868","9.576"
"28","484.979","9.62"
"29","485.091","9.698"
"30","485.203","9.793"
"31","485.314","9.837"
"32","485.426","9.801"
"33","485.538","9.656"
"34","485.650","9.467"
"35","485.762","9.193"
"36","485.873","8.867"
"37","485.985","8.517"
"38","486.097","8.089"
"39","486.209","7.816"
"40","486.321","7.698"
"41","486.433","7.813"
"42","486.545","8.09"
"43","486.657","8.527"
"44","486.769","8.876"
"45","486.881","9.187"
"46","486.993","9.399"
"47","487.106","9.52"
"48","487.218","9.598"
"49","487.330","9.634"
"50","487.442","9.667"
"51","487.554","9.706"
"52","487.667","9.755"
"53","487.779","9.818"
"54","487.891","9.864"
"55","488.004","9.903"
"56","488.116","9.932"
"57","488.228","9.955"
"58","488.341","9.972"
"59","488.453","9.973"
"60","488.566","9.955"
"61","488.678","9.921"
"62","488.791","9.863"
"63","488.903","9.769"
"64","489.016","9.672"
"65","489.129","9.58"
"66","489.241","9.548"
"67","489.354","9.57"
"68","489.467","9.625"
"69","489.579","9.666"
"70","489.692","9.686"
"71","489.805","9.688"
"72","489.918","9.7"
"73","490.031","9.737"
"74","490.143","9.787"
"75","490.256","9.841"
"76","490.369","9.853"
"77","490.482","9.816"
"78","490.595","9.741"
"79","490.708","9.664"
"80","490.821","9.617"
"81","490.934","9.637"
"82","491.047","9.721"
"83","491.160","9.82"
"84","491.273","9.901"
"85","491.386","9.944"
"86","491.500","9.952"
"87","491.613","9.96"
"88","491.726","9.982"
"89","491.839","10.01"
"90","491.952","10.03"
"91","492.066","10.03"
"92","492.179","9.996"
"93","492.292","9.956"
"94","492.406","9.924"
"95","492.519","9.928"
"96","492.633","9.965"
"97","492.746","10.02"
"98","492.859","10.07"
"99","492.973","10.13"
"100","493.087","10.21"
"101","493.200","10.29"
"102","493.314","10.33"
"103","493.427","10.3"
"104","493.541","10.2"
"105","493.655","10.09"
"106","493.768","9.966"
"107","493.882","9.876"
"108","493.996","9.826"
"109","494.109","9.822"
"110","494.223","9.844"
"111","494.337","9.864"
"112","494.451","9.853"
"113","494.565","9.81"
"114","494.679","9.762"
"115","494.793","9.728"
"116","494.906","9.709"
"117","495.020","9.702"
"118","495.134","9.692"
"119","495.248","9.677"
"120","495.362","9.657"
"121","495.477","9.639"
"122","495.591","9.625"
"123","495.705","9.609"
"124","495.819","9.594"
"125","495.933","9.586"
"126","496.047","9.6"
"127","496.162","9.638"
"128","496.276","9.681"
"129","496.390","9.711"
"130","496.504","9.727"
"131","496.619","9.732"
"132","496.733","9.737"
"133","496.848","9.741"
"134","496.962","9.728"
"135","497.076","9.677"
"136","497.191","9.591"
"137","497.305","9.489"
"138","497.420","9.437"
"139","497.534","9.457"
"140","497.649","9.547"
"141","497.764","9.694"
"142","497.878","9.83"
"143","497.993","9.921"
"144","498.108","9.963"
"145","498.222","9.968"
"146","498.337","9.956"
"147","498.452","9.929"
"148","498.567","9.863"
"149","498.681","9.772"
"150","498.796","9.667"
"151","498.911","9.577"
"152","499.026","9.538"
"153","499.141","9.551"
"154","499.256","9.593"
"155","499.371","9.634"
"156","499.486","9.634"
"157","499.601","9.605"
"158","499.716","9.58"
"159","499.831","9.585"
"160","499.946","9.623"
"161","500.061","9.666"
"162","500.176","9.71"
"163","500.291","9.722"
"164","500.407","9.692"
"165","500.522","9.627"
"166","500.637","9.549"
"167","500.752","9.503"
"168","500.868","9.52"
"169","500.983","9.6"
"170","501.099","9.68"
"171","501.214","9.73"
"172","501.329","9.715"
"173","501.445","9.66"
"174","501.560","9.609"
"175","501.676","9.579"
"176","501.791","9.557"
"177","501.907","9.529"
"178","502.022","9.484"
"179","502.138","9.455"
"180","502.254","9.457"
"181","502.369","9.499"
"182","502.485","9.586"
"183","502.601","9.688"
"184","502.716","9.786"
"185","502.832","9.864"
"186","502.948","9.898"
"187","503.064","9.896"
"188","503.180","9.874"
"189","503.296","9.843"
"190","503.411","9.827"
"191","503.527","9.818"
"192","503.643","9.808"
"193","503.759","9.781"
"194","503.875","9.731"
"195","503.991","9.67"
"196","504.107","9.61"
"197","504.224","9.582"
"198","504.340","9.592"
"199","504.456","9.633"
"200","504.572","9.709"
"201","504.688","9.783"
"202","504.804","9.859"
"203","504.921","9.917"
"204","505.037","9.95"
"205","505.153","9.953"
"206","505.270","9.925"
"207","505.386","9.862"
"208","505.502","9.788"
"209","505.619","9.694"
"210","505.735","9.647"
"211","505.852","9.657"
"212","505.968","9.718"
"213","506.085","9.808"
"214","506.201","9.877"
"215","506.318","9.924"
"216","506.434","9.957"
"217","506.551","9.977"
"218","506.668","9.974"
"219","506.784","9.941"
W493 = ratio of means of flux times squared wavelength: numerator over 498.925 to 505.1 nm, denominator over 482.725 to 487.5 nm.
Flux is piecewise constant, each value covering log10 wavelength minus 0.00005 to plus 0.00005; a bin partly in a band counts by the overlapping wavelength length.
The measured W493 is 1.1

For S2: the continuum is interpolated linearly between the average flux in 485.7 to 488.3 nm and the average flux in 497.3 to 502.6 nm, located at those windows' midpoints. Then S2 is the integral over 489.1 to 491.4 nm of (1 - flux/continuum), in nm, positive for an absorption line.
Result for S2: -0.118 nm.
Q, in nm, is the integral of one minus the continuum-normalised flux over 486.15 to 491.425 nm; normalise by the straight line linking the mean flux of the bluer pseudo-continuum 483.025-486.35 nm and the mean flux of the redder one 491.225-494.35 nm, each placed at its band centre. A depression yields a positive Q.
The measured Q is 0.16 nm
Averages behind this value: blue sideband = 9.64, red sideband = 10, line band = 9.53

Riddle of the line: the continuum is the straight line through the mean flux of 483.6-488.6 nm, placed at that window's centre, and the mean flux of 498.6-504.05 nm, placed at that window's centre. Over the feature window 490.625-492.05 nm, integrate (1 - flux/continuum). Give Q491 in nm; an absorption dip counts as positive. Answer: -0.048 nm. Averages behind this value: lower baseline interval 9.47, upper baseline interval 9.66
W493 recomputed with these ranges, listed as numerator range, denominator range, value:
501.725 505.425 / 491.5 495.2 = 1.02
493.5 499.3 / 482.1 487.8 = 1.07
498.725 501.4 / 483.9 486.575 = 1.10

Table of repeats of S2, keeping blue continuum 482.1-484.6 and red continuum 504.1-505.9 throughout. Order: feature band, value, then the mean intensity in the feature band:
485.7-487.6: 0.22 nm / 8.84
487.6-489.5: 0.03 nm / 9.8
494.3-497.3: 0.06 nm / 9.69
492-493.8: -0.03 nm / 10.1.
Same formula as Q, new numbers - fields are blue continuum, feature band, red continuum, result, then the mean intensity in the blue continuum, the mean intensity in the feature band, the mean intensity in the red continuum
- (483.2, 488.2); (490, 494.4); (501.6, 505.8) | -0.166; 9.5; 9.94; 9.72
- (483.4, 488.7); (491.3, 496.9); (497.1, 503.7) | -0.158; 9.51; 9.87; 9.67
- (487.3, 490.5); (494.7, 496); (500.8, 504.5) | 0.009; 9.78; 9.66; 9.67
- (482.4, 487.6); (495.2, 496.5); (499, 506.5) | -0.001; 9.54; 9.64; 9.7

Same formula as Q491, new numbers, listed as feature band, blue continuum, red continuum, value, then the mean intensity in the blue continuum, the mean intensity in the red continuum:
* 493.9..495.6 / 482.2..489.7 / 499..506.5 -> -0.02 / 9.62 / 9.7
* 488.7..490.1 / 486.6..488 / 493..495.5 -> -0.01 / 9.48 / 9.91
